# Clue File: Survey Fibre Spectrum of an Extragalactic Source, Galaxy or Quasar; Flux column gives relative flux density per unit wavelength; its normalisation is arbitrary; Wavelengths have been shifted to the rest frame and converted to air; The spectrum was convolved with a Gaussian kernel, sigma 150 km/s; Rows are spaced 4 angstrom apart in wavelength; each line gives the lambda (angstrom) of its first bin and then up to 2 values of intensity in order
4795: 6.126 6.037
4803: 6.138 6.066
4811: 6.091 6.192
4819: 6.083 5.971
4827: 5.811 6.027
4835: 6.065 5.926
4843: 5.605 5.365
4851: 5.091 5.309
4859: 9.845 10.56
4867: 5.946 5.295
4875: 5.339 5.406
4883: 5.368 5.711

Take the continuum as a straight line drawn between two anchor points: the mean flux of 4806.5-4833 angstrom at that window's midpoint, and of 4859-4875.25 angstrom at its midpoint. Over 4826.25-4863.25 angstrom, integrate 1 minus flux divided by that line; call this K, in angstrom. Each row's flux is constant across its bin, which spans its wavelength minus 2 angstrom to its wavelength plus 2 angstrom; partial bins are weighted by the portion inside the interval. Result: 1.9 angstrom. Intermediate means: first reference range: 6.03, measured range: 6.4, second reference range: 7.32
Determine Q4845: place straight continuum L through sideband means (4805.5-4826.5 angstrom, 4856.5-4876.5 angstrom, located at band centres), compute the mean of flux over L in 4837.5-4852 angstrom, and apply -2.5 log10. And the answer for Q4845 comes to 0.231 mag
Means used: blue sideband 6.06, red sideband 7.4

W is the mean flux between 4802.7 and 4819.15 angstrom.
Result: 6.12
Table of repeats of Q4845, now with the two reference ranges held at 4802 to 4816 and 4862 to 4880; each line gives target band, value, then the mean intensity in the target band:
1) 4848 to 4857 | 0.200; 5.22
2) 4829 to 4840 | 0.035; 6.01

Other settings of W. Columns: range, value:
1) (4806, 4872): 6.33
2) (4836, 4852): 5.56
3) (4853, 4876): 7.12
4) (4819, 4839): 5.98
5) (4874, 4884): 5.37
